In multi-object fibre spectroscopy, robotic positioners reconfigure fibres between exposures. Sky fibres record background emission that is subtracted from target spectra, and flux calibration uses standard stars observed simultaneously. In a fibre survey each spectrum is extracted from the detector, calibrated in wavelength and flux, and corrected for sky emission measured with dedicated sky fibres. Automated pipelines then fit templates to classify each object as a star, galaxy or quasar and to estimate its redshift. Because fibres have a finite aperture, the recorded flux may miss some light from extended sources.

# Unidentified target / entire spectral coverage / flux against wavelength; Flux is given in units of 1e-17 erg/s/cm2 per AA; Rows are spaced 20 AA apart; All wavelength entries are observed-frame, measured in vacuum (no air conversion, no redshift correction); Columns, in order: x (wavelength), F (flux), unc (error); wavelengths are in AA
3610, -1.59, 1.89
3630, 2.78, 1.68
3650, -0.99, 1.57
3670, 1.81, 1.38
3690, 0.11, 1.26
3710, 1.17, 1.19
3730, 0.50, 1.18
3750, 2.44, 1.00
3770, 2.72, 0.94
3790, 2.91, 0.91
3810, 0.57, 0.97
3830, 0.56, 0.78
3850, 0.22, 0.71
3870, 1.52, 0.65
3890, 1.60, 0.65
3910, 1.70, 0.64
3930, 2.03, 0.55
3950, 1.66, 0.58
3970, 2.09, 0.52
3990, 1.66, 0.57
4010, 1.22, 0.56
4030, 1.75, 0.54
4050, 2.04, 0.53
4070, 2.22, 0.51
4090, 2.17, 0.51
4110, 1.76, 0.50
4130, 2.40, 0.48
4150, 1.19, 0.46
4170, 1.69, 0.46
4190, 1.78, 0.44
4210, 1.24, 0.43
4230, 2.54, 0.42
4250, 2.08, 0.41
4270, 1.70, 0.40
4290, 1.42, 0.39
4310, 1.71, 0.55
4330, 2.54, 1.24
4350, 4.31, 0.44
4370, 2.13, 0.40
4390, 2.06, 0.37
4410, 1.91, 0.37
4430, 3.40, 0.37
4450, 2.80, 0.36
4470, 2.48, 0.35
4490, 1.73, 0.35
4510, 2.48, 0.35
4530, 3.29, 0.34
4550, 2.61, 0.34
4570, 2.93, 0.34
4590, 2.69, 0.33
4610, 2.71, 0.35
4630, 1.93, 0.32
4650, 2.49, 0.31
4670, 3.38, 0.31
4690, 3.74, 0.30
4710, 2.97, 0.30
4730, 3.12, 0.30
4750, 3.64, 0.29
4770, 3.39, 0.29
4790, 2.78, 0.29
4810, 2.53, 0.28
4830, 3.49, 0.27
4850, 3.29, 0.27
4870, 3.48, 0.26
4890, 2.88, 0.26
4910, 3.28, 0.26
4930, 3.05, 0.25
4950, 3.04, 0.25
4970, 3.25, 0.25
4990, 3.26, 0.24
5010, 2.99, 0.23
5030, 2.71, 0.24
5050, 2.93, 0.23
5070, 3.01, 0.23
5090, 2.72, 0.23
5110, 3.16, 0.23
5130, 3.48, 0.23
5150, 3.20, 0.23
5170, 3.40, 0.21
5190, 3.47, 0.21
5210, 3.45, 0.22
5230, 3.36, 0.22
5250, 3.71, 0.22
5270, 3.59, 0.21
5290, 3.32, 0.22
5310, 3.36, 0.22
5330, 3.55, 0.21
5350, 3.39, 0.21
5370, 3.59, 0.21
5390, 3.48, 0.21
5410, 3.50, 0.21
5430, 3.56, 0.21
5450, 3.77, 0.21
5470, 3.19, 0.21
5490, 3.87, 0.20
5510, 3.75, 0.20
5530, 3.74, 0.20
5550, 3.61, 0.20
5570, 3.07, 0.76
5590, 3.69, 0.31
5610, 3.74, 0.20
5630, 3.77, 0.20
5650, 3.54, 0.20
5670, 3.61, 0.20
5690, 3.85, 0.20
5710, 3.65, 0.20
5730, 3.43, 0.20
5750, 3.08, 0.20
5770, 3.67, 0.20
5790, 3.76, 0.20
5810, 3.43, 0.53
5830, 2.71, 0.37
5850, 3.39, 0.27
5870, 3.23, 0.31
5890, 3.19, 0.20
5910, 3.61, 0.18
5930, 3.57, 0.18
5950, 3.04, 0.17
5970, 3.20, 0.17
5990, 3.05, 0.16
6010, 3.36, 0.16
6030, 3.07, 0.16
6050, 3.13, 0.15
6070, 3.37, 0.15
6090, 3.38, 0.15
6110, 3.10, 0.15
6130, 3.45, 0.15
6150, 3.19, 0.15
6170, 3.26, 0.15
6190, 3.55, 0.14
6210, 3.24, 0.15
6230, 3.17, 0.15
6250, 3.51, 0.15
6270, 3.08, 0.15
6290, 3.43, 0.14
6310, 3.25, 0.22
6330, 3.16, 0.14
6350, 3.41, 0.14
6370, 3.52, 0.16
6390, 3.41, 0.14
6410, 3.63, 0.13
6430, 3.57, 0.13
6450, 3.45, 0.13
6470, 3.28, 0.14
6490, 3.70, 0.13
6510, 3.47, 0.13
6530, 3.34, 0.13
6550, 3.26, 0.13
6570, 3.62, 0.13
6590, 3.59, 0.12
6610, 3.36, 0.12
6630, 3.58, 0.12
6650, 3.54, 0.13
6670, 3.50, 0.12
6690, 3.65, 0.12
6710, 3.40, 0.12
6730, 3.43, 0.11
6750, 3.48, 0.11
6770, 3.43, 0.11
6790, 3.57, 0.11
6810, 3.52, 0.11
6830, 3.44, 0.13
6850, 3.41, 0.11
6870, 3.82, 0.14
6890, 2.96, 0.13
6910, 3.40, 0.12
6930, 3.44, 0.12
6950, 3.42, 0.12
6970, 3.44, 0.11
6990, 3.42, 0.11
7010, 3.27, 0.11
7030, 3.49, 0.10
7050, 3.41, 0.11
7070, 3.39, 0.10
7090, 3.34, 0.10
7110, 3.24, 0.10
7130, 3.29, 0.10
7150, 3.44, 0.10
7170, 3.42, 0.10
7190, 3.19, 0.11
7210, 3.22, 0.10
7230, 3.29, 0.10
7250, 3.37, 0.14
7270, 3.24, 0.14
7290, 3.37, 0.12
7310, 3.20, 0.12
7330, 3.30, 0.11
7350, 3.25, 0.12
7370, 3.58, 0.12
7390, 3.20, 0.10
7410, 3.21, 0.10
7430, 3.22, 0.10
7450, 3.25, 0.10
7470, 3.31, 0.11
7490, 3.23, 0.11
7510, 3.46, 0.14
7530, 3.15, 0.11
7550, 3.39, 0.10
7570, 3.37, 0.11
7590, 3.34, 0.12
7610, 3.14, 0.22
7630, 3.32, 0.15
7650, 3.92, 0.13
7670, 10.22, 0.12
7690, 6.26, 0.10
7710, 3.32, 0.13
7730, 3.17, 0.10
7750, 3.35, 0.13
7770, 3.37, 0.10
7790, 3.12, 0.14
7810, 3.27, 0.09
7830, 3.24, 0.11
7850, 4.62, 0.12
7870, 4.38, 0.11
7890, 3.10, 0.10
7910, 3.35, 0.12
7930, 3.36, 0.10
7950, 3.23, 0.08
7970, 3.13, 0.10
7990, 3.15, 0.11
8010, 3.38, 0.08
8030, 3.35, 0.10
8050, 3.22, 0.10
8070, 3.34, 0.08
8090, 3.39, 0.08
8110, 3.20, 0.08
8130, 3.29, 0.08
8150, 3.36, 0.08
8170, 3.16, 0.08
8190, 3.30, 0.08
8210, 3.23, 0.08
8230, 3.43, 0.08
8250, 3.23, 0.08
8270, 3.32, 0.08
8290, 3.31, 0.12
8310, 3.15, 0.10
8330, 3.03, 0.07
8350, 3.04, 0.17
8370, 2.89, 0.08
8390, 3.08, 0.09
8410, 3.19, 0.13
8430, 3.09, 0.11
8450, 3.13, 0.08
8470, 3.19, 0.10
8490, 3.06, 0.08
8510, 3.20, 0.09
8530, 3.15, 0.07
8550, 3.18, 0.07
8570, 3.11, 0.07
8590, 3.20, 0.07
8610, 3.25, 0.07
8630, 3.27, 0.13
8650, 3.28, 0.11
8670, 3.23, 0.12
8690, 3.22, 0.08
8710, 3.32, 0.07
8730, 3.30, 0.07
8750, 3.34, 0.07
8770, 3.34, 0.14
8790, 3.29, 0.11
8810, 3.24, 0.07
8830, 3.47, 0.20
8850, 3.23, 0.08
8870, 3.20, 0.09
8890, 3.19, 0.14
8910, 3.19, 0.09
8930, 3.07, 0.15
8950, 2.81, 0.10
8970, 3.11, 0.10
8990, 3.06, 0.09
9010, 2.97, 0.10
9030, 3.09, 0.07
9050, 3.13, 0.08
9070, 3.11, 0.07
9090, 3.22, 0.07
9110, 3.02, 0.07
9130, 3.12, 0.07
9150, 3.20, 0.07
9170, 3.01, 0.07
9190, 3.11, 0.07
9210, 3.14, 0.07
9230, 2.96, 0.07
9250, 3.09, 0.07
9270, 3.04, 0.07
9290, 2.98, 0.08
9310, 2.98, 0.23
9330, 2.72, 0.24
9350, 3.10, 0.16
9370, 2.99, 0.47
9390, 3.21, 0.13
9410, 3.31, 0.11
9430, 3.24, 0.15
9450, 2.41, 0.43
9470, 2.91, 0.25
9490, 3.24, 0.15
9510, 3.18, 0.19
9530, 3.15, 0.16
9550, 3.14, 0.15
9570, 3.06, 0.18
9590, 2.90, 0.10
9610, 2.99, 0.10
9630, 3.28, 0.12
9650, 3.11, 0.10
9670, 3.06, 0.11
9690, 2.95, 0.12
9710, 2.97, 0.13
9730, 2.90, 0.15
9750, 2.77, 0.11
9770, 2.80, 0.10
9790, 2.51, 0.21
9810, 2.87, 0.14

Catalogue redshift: 0.17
